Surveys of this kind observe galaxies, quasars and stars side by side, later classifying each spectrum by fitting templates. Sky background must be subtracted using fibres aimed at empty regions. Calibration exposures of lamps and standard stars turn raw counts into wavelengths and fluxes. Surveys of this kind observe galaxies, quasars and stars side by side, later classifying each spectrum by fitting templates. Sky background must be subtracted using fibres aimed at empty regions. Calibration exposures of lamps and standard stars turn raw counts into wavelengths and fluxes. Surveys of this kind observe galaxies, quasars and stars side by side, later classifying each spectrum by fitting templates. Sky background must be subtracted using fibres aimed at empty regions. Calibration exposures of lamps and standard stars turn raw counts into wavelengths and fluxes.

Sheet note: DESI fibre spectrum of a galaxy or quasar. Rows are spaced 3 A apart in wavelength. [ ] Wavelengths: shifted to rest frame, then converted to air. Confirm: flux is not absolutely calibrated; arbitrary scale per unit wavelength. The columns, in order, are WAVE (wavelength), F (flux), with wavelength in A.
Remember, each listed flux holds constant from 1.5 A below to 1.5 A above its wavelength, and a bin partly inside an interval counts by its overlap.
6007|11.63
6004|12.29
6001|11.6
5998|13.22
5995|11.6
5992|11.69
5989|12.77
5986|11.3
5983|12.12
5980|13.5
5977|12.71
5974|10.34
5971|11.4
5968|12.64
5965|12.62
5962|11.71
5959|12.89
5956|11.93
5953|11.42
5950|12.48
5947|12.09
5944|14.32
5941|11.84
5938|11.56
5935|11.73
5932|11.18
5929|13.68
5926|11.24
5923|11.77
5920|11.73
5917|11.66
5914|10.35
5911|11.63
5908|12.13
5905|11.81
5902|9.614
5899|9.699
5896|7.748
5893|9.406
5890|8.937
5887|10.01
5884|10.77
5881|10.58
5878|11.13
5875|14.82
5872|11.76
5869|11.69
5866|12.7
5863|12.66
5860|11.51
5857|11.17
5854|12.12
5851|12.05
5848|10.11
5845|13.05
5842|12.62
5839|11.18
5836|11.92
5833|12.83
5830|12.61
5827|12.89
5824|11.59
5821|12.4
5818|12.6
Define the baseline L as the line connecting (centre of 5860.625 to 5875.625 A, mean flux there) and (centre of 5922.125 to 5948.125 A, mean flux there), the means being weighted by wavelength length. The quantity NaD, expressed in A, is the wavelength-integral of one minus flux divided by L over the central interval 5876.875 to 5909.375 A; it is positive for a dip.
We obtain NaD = 5.9 A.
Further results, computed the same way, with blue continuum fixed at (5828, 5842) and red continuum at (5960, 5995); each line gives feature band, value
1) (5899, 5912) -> 1.11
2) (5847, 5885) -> 1.16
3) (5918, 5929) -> 0.23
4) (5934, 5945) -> -0.18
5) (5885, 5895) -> 2.24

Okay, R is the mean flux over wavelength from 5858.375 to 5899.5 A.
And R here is 11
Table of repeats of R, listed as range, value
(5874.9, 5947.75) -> 11.2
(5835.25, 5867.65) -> 11.9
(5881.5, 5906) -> 9.74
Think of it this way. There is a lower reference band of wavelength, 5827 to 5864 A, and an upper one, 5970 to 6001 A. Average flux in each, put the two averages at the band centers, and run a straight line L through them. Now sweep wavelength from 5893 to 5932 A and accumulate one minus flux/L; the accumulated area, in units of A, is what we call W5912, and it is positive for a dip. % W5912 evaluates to 3.3 A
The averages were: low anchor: 12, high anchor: 12.1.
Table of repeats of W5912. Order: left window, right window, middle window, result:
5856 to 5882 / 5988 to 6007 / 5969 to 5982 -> 0.1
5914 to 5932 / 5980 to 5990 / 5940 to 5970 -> -0.9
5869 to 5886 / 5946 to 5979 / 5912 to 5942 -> 0.6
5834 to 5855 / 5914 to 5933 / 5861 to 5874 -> -0.5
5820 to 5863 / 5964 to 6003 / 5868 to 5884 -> 0.2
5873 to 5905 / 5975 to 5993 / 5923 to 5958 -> -2.2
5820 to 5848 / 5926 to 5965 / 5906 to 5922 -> 0.9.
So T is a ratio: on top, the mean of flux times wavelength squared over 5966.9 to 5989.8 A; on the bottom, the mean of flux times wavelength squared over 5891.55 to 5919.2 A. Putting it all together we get 1.18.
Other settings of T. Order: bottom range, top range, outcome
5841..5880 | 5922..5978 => 1.03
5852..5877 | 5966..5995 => 1.02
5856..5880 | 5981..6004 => 1.04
